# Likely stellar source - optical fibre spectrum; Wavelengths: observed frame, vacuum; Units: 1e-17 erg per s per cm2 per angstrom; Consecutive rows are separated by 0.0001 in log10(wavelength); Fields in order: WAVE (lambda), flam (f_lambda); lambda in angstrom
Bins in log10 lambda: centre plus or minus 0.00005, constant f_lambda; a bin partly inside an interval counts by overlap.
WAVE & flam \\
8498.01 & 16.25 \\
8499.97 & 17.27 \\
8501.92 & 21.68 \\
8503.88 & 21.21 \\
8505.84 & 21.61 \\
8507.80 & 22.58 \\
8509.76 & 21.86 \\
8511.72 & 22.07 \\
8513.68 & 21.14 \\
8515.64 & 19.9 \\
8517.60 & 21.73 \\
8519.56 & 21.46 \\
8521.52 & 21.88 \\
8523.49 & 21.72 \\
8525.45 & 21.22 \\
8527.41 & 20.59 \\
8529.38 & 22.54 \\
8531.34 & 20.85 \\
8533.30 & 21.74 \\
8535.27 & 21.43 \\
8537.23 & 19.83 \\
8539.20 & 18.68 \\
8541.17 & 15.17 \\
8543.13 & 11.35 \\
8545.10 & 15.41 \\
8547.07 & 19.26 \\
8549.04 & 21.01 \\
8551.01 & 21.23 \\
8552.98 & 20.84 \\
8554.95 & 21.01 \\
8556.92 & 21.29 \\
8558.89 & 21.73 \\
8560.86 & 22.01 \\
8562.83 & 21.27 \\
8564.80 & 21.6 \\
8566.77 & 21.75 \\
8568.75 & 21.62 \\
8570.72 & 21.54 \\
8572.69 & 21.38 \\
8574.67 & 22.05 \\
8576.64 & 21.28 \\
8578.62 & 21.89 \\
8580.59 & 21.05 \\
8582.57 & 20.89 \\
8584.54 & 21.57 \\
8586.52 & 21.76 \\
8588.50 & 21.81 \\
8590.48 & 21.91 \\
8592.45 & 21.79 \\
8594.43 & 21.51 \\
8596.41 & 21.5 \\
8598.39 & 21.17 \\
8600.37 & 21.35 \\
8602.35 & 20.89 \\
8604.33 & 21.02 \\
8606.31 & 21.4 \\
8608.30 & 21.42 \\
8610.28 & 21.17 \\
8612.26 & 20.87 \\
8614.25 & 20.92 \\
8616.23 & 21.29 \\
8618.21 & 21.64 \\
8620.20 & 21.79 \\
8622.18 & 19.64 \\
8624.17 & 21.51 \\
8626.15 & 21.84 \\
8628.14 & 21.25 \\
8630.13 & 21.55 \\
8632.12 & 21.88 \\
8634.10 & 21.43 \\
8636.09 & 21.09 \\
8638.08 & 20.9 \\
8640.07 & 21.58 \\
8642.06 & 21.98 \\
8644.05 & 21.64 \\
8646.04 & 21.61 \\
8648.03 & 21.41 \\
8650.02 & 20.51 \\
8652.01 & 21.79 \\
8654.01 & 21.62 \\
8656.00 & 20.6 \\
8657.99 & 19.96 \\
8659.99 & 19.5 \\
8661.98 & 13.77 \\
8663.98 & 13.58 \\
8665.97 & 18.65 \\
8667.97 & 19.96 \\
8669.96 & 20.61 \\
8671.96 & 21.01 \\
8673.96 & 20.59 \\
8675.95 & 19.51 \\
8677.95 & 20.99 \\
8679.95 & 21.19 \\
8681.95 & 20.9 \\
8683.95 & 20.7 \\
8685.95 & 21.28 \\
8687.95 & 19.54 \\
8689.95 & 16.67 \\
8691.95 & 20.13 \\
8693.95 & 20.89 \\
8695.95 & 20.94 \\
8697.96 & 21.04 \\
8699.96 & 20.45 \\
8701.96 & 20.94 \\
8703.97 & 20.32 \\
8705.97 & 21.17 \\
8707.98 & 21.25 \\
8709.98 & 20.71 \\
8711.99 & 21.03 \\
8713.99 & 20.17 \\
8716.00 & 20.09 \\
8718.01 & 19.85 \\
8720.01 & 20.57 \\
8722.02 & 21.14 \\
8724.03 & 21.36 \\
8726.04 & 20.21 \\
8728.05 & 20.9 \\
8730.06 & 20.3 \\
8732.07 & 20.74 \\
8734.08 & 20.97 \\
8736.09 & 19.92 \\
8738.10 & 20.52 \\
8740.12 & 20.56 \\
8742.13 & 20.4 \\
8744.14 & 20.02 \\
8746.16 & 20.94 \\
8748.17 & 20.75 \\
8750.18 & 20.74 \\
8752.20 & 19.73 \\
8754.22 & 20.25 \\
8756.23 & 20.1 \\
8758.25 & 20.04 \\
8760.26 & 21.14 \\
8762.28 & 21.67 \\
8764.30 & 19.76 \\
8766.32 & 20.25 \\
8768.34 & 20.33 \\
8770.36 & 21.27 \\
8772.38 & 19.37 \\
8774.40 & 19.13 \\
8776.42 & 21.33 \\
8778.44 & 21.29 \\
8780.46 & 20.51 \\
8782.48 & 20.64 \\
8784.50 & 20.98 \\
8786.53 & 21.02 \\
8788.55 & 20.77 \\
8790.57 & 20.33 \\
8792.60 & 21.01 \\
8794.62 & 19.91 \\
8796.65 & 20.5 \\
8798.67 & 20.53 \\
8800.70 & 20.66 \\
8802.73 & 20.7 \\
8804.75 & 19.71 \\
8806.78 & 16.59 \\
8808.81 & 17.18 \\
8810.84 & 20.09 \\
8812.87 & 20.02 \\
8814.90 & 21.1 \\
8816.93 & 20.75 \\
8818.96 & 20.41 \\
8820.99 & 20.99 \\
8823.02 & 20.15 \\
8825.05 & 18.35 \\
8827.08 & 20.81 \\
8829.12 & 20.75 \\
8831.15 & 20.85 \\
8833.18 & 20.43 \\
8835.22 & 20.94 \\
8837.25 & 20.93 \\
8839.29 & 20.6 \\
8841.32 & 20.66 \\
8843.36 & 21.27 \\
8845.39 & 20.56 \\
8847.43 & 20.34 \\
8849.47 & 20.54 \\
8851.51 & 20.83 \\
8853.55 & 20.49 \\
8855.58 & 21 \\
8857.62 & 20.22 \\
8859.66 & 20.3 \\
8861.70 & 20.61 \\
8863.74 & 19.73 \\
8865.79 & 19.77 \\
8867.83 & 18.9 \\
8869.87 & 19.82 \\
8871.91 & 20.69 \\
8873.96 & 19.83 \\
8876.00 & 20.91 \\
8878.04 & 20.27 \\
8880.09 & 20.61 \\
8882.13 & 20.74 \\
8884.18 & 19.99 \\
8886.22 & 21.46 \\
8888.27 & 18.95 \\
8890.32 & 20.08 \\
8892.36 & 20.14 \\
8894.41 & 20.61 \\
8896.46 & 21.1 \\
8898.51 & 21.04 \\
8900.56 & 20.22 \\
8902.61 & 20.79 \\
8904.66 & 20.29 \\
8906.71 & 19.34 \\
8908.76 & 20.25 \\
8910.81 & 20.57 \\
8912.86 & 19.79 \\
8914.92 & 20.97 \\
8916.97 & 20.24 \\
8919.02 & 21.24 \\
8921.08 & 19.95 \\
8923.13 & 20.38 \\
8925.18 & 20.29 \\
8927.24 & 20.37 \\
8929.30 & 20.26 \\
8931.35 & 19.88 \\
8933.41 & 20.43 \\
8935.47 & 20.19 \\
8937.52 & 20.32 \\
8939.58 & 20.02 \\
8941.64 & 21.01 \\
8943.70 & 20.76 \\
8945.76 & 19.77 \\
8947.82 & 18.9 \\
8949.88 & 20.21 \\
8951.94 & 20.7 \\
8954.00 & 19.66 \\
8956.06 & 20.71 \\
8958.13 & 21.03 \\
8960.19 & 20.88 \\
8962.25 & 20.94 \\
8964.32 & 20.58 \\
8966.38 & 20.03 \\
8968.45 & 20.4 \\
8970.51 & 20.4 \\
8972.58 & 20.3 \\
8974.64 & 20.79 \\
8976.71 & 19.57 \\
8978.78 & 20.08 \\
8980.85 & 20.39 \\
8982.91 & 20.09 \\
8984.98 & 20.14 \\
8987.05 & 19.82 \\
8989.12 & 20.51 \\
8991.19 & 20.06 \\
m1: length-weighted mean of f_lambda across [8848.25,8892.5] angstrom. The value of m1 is 20.3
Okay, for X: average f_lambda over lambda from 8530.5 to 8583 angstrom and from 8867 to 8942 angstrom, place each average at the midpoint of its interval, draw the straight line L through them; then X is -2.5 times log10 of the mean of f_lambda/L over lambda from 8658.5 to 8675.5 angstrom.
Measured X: 0.10 mag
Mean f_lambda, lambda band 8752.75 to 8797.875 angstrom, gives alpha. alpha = 20.5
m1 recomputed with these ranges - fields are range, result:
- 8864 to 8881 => 20.1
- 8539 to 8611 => 20.7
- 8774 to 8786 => 20.7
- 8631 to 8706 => 20.3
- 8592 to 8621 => 21.3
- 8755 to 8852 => 20.4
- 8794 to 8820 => 19.9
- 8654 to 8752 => 20.2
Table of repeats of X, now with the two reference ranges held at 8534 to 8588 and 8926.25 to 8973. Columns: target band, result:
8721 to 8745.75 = -0.01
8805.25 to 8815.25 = 0.08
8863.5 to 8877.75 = 0.02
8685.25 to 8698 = 0.02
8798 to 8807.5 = 0.04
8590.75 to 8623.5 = -0.04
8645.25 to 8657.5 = -0.04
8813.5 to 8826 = 0.00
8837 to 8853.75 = -0.02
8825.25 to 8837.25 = -0.01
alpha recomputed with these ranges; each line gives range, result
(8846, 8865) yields 20.4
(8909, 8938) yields 20.3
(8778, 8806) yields 20.6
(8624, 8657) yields 21.4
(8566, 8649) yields 21.4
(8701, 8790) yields 20.6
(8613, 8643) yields 21.3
